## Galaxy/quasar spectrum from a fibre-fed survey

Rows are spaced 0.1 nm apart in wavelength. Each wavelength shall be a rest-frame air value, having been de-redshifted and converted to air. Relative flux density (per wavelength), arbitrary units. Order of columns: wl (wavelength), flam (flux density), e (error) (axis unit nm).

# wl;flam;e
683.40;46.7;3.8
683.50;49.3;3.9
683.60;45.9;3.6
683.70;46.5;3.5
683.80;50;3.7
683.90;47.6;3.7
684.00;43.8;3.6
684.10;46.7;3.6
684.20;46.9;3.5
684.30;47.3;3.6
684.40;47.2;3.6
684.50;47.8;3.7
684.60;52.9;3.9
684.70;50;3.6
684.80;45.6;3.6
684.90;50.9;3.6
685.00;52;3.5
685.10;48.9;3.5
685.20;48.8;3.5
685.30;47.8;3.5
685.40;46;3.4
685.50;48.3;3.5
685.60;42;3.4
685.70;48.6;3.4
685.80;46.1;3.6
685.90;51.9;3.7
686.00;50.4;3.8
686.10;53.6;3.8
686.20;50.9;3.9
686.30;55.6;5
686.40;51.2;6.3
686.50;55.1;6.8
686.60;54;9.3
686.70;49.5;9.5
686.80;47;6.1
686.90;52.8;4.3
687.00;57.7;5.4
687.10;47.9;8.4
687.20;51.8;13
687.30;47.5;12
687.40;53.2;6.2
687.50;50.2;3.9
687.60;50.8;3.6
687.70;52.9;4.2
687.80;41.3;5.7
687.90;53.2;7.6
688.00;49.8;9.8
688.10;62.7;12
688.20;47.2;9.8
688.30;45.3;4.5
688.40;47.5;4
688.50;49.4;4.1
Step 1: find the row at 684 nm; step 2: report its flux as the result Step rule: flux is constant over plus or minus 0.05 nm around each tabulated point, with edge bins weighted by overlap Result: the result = 43.8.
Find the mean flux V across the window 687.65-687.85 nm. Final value 47.1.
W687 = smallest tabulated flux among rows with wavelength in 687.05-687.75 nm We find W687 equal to 47.5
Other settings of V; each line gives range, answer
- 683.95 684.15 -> 45.2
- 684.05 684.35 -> 47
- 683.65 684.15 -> 46.9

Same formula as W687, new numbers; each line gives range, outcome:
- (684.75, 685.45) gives 45.6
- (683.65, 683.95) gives 46.5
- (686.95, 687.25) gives 47.9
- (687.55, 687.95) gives 41.3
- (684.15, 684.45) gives 46.9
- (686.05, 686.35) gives 50.9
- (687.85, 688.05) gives 49.8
